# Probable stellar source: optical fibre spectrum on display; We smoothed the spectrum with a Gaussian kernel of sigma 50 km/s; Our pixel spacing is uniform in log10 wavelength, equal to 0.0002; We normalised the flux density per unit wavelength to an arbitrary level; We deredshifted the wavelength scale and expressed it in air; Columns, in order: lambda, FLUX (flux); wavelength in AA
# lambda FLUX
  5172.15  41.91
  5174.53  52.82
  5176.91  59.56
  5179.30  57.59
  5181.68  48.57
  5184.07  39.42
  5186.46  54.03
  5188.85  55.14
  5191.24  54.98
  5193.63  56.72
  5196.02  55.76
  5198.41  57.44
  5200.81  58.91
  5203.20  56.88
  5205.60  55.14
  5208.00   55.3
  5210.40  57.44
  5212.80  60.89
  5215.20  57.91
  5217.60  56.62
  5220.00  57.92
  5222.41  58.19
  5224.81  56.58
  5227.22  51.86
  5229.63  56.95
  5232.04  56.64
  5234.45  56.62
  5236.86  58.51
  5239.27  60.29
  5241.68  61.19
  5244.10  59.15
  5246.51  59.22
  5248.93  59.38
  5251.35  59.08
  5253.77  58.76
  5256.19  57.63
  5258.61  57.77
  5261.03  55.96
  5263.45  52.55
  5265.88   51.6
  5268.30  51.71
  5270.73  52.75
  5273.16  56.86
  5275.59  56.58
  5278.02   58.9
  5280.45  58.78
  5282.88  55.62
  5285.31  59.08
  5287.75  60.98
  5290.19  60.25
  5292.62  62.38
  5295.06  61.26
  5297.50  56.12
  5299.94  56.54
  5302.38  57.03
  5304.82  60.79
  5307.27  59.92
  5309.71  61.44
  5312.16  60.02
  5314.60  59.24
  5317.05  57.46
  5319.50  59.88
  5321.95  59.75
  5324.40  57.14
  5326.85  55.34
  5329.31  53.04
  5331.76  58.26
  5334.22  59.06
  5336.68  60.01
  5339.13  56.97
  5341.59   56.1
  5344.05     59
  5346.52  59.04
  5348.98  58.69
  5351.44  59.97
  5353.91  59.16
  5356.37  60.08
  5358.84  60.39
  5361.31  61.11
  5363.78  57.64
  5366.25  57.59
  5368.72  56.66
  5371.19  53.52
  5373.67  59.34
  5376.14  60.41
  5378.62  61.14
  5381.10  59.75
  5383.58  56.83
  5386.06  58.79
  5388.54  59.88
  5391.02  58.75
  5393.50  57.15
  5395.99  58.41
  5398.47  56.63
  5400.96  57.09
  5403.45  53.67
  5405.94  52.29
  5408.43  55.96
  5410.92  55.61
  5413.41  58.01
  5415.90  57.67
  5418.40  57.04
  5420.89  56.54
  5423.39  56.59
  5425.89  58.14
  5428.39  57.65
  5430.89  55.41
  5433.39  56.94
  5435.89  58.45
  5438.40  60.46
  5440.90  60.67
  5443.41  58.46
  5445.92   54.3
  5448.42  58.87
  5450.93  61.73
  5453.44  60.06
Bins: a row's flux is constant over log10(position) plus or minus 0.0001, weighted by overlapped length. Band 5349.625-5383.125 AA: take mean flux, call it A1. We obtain 58.9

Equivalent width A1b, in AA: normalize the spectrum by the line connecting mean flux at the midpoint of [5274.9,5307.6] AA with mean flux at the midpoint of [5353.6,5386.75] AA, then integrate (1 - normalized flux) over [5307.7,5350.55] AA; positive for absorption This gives 0.4 AA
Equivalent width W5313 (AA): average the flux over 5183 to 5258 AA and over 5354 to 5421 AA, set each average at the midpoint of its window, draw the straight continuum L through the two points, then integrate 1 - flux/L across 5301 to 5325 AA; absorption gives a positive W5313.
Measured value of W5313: -0.8 AA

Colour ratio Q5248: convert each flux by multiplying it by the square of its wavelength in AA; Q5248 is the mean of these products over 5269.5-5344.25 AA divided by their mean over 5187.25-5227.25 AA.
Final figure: 1.1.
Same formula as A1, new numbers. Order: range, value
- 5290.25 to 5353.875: 58.6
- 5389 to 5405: 57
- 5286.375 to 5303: 59.3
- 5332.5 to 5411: 58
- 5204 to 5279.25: 57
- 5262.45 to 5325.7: 57.9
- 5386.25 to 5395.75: 58.6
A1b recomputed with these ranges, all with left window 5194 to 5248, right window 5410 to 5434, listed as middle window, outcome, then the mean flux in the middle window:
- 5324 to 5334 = 0.2 AA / 56.1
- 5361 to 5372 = 0.0 AA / 57.2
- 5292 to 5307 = -0.4 AA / 58.9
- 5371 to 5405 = -0.6 AA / 58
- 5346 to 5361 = -0.7 AA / 59.7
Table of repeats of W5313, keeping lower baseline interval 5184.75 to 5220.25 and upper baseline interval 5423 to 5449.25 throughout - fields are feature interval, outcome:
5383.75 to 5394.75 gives -0.17 AA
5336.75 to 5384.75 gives -1.04 AA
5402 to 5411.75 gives 0.56 AA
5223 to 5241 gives -0.10 AA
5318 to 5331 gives 0.02 AA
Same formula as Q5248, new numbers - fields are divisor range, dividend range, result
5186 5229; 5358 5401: 1.10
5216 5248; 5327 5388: 1.06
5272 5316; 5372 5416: 1.01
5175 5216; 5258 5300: 1.06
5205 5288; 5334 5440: 1.07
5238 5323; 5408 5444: 1.05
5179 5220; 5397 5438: 1.11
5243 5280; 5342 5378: 1.08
